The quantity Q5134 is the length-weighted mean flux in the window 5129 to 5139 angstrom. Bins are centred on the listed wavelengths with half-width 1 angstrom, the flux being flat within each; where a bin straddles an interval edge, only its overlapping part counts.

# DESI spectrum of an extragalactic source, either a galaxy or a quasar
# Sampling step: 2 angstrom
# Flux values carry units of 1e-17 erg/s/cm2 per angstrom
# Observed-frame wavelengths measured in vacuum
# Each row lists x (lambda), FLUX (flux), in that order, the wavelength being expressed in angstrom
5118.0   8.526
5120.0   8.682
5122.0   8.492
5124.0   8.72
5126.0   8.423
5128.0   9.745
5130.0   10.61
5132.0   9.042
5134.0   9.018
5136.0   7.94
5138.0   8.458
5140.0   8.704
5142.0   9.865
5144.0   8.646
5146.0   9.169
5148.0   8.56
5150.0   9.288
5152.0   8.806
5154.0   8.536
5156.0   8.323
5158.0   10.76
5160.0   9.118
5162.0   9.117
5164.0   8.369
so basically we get 9.01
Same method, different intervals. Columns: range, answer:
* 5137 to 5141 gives 8.58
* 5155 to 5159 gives 9.54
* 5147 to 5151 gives 8.92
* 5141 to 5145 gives 9.26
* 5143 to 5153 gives 8.89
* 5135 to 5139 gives 8.2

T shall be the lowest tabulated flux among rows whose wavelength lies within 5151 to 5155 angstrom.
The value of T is 8.536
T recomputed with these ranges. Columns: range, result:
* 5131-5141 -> 7.94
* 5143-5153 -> 8.56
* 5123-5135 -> 8.423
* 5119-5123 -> 8.492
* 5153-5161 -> 8.323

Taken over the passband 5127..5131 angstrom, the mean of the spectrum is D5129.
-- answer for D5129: 10.2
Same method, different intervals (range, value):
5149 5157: 8.74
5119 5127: 8.58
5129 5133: 9.83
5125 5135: 9.37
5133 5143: 8.8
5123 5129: 8.96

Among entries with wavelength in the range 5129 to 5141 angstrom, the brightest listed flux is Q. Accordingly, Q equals 10.61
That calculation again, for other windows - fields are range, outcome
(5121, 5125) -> 8.72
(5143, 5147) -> 9.169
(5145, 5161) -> 10.76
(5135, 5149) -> 9.865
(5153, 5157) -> 8.536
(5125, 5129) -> 9.745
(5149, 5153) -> 9.288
